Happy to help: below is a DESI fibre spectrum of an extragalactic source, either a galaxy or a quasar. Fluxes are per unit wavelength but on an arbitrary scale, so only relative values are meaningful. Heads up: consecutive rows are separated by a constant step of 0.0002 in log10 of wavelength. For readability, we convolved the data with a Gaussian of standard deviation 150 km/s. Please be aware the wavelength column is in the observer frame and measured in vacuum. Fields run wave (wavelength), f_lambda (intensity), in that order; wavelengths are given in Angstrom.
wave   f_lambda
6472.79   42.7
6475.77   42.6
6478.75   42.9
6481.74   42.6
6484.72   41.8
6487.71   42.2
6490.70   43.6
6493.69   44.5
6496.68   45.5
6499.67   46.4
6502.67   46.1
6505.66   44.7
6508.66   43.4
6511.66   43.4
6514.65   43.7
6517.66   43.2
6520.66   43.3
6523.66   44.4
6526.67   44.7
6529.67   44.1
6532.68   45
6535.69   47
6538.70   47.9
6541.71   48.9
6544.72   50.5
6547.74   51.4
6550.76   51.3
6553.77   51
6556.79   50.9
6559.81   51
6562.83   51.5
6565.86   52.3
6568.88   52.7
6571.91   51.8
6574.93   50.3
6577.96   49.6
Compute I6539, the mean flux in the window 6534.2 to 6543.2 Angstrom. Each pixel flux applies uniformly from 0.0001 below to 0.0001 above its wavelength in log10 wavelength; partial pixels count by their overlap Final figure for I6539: 47.9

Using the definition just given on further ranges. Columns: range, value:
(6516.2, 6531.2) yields 44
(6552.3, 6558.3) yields 50.9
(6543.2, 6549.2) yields 50.9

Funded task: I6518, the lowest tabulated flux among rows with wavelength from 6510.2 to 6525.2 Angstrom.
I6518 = 43.2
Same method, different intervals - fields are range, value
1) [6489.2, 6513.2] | 43.4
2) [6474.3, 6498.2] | 41.8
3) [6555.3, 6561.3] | 50.9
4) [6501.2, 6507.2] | 44.7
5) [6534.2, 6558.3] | 47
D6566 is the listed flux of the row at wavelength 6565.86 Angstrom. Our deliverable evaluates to 52.3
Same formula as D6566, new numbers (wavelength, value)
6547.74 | 51.4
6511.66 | 43.4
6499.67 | 46.4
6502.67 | 46.1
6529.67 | 44.1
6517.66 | 43.2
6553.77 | 51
